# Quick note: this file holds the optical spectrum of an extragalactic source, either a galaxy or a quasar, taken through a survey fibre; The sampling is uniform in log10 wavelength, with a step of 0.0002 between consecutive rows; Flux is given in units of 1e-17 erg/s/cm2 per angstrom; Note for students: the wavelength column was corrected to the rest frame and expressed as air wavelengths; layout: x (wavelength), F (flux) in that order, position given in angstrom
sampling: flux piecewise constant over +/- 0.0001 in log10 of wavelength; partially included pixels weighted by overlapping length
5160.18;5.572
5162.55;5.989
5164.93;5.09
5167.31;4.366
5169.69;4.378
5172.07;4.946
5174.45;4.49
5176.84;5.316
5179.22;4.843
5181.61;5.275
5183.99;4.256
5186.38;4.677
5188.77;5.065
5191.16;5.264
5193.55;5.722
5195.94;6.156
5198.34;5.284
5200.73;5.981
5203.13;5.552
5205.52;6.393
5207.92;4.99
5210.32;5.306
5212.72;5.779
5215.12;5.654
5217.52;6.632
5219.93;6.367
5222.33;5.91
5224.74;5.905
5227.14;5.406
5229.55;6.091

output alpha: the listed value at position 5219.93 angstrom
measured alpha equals 6.367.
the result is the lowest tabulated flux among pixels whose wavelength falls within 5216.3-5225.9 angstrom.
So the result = 5.905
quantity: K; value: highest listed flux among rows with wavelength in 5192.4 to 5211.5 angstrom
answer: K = 6.393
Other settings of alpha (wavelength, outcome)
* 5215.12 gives 5.654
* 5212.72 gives 5.779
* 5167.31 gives 4.366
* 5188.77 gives 5.065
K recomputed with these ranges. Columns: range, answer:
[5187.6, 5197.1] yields 6.156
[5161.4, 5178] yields 5.989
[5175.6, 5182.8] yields 5.316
